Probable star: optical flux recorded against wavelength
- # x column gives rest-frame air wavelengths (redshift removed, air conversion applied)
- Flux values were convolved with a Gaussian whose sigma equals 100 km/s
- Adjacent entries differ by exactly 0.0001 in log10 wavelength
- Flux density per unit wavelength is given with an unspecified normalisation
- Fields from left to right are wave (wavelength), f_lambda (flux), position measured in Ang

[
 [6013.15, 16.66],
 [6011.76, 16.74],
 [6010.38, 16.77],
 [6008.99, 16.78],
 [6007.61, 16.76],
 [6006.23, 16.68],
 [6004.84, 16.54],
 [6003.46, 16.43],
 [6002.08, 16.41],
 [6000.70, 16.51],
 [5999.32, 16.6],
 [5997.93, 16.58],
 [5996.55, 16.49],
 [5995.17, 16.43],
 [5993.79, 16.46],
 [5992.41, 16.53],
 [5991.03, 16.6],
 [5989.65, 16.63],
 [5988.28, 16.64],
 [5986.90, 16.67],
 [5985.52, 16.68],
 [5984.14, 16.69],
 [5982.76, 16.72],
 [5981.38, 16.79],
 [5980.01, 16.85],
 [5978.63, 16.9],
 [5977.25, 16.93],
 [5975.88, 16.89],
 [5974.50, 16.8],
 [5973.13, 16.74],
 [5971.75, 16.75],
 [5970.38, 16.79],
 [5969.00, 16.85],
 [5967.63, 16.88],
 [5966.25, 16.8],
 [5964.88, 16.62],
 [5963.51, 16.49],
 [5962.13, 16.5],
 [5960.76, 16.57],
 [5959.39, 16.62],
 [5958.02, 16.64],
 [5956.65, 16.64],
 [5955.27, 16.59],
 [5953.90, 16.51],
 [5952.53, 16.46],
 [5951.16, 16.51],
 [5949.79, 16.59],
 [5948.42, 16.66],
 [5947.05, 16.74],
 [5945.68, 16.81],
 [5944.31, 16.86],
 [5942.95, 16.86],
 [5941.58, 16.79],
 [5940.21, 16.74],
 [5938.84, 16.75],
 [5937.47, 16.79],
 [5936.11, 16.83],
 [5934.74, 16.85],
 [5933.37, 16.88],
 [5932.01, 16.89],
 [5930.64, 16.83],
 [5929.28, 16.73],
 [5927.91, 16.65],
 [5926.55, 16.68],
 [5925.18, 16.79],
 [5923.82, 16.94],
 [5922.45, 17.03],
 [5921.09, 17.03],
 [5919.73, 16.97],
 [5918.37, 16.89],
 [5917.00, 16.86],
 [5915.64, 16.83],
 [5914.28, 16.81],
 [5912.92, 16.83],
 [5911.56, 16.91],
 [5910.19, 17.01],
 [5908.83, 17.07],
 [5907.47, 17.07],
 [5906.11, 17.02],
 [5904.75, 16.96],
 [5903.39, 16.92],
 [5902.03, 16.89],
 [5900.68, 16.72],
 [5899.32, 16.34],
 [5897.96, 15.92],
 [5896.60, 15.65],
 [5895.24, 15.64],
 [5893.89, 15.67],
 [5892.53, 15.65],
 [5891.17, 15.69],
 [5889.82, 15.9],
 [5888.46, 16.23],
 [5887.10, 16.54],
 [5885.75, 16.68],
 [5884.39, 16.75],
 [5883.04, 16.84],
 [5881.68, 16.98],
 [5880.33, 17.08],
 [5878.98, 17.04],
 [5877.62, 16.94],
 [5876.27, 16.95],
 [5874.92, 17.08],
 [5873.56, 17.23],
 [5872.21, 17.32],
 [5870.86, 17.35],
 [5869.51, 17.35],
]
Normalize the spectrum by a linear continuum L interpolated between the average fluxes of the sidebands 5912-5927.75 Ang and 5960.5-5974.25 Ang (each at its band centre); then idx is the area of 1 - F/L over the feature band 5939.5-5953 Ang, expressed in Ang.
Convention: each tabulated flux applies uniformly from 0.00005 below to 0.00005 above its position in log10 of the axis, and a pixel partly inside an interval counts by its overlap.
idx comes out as 0.1 Ang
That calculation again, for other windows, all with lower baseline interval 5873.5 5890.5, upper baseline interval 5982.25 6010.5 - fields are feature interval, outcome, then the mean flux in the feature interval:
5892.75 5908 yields 0.3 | 16.4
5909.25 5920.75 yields -0.1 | 16.9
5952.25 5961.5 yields 0.0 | 16.6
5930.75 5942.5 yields -0.1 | 16.8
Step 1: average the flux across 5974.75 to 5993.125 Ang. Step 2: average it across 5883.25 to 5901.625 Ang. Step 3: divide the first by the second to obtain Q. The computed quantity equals 1.04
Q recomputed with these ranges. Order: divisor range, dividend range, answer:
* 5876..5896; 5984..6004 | 1.01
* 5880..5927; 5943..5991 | 1.01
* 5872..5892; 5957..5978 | 1.00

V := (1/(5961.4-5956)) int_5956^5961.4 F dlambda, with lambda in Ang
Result 16.6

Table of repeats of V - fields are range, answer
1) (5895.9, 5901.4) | 16.2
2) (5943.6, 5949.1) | 16.8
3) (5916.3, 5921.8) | 17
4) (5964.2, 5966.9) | 16.7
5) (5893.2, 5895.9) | 15.7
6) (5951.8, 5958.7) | 16.6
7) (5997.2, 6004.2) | 16.5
